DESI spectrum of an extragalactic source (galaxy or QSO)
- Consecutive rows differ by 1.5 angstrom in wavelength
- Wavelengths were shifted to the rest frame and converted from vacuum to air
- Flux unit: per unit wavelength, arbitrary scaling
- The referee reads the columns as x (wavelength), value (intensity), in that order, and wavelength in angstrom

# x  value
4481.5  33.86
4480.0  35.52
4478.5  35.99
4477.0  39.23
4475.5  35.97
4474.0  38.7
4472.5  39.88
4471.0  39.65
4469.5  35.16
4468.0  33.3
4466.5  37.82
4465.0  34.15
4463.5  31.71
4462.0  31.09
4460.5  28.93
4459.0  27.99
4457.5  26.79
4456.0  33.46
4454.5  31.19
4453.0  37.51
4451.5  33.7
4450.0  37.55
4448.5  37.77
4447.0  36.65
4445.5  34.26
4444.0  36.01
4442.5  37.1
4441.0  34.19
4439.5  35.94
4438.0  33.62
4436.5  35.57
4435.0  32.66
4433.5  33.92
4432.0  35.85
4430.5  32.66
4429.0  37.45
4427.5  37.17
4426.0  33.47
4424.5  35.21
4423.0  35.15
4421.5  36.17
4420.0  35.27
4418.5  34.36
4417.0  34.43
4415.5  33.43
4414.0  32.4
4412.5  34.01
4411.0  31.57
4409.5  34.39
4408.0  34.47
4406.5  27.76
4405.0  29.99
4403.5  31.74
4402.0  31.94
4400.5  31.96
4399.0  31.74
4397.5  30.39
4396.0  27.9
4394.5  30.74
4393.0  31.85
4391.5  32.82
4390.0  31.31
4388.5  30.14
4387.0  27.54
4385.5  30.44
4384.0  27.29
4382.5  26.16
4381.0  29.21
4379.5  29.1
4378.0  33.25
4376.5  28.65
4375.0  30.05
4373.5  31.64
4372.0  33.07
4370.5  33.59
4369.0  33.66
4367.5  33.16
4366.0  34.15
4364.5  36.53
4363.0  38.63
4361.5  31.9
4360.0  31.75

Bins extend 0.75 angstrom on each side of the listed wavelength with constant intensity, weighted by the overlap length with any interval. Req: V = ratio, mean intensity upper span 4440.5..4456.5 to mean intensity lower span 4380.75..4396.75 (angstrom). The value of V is 1.2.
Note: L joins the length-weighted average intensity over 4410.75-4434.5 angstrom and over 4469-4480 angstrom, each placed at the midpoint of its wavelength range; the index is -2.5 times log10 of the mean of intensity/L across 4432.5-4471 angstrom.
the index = 0.070 mag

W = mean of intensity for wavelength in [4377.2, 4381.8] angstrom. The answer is 30.5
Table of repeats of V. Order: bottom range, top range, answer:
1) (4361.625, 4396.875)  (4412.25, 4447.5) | 1.11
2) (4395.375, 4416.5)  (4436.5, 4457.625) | 1.10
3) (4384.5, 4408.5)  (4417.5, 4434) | 1.14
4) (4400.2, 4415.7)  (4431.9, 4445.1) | 1.09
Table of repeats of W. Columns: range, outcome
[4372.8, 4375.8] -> 30.8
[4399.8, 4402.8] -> 31.9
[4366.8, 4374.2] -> 33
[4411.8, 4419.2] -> 33.7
